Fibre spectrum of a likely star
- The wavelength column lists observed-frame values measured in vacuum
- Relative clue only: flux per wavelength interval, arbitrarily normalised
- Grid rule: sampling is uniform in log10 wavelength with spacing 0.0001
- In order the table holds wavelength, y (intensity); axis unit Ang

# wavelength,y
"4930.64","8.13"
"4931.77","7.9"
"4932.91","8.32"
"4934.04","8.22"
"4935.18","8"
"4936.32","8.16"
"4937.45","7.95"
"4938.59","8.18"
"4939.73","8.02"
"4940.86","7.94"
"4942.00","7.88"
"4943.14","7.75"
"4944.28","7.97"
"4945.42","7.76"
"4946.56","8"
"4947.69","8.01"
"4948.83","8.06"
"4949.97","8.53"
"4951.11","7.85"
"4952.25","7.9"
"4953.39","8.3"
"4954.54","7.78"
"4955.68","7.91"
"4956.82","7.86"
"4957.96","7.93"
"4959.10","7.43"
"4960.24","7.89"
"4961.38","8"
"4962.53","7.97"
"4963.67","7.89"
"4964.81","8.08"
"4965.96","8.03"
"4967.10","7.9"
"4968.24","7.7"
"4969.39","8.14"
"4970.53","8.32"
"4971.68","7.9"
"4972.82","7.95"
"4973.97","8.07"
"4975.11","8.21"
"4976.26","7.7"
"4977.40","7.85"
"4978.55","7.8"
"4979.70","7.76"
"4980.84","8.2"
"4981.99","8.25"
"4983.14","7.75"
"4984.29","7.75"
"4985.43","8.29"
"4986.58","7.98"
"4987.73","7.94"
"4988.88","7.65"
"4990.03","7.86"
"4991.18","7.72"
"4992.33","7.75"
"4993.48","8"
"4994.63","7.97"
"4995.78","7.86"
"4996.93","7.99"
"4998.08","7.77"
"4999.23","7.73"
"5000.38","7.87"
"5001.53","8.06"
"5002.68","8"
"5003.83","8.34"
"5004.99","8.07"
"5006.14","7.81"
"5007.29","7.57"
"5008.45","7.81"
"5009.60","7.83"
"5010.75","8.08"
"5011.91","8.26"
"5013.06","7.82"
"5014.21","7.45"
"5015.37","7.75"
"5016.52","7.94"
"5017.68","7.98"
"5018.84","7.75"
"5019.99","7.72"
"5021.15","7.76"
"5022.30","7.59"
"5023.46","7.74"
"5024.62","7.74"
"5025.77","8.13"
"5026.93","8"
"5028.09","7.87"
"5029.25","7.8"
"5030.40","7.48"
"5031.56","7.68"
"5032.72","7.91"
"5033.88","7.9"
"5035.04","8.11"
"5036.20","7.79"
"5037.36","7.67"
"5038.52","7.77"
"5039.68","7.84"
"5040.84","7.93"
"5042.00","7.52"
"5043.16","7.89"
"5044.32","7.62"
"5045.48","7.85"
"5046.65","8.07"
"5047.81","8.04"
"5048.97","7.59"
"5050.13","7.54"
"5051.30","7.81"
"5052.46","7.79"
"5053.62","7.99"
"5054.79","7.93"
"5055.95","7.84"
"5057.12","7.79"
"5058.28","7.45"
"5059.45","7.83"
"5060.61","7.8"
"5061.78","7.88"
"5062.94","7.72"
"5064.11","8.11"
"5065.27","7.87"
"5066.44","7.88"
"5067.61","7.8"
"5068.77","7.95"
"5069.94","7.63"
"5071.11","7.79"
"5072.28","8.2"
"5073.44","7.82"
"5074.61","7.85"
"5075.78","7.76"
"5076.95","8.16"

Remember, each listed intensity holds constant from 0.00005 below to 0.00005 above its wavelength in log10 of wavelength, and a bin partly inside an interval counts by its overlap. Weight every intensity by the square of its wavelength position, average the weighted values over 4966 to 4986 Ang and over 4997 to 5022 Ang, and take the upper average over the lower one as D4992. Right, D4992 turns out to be 1.0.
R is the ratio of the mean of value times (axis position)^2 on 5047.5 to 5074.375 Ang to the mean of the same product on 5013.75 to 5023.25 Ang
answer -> 1.03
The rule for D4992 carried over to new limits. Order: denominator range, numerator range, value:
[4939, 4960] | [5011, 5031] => 1.01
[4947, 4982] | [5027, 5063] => 1.01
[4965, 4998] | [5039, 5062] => 1.01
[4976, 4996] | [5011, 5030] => 1.01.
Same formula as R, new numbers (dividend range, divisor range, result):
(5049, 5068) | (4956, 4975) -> 1.02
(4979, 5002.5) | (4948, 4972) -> 1.00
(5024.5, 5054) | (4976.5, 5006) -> 1.01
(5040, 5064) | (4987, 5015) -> 1.01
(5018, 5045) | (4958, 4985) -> 1.01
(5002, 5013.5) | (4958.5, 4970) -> 1.02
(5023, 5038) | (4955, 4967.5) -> 1.02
